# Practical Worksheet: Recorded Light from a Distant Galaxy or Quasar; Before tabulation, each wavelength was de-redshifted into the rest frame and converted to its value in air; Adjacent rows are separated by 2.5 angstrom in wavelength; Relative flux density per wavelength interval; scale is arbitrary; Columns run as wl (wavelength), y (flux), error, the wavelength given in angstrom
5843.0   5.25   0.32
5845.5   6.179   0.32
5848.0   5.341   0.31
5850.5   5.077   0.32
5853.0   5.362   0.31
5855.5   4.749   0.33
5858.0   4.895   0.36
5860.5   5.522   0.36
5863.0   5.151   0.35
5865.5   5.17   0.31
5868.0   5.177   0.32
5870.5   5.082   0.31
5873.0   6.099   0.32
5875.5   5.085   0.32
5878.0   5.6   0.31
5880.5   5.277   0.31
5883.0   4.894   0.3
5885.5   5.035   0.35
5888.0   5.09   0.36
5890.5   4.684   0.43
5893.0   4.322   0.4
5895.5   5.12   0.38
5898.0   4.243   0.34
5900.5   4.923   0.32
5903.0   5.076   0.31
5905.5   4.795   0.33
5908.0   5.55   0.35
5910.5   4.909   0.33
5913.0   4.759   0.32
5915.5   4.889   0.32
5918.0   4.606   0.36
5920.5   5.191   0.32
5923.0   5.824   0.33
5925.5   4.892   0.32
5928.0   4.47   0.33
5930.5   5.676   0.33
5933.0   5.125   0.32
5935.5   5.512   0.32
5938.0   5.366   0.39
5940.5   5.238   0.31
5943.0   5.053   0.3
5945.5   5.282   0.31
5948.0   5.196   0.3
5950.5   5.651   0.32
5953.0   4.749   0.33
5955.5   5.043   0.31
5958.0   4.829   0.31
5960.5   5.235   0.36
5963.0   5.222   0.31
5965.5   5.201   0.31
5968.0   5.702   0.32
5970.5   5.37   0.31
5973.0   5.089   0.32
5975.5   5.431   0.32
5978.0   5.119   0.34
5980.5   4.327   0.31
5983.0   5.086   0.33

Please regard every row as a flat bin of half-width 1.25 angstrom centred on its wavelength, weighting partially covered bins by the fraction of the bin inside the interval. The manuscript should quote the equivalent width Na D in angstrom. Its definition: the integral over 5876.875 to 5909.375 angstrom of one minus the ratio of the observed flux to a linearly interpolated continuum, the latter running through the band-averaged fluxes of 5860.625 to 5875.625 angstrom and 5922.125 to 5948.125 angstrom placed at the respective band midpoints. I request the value 2.0 angstrom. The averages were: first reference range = 5.33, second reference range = 5.23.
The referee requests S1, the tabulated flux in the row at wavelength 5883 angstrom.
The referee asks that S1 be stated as 4.894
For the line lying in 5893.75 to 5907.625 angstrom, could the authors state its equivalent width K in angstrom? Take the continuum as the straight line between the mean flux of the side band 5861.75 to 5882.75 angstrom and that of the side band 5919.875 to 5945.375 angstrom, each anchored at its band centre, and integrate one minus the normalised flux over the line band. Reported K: 1.1 angstrom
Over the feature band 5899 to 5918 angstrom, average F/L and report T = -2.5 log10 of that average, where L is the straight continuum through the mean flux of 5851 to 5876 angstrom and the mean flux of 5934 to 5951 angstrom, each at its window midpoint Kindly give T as 0.069 mag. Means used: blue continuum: 5.23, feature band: 4.95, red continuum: 5.31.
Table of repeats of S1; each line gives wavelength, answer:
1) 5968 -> 5.702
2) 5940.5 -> 5.238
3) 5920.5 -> 5.191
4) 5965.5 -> 5.201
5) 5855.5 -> 4.749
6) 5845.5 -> 6.179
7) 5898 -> 4.243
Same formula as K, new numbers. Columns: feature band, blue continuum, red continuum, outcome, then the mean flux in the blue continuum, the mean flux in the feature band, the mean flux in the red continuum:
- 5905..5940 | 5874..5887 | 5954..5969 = 0.5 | 5.19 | 5.12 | 5.19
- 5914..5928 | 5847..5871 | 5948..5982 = 0.4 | 5.15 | 5.02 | 5.15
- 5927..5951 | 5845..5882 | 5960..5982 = -0.2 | 5.3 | 5.25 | 5.19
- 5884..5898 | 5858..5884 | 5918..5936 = 1.2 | 5.29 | 4.8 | 5.19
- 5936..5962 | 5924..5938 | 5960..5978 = 0.3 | 5.17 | 5.17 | 5.31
